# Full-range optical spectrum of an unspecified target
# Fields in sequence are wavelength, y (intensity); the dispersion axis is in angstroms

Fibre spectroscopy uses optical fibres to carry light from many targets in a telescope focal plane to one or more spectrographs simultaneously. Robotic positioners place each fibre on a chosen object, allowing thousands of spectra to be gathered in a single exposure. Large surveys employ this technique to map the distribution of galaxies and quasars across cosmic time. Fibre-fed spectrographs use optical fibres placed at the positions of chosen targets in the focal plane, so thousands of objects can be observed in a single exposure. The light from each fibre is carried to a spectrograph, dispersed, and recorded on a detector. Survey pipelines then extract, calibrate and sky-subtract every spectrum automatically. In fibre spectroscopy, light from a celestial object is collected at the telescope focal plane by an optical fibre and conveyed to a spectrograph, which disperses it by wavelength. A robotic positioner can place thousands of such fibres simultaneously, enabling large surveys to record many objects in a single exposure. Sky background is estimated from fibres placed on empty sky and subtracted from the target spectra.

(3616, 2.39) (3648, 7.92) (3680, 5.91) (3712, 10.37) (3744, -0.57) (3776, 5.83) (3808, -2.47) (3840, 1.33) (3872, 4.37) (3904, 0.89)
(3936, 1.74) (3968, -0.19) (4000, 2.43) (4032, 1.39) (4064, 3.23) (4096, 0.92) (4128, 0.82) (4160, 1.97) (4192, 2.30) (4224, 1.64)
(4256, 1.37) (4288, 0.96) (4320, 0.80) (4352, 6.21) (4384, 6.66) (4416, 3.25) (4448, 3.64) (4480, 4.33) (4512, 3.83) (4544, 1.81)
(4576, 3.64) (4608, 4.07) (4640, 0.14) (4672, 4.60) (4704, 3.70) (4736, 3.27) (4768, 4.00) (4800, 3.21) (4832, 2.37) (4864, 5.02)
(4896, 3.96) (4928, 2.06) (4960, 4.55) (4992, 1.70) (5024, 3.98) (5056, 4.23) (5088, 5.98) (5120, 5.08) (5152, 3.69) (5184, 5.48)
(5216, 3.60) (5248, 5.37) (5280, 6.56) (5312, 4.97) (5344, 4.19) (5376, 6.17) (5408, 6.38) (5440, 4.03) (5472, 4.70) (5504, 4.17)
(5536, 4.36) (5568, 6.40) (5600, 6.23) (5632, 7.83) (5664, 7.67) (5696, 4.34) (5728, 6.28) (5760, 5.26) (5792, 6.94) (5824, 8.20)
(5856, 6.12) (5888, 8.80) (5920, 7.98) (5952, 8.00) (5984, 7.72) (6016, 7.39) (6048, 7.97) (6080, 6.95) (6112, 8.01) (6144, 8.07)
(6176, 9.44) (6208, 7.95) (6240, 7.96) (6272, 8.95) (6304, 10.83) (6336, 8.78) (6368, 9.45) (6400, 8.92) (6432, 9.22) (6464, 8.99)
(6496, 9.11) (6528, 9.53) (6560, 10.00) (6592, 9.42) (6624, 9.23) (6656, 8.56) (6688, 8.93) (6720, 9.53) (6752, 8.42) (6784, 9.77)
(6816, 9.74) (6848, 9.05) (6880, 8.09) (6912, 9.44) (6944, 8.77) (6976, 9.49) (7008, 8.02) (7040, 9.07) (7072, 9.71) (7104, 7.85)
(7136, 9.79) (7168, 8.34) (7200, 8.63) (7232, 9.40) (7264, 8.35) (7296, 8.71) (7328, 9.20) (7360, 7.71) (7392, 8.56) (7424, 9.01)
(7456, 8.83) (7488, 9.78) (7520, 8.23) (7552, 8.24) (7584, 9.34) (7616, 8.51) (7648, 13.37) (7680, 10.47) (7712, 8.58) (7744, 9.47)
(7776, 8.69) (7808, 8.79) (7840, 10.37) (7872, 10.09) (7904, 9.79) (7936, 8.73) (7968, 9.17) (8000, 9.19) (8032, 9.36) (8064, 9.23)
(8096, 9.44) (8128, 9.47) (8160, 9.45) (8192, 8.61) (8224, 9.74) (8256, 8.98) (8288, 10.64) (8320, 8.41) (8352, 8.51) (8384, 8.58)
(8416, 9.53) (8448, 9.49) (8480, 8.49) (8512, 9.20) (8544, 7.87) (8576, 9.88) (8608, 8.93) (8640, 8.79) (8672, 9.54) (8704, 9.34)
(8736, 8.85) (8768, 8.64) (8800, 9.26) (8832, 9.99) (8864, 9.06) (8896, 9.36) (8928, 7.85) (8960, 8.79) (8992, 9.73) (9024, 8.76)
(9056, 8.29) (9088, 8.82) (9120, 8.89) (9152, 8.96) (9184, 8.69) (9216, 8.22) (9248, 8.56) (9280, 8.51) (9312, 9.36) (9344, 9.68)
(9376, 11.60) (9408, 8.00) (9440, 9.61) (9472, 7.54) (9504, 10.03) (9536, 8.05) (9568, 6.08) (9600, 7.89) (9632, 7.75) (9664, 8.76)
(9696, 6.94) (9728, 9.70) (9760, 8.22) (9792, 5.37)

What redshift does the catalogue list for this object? 0.167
